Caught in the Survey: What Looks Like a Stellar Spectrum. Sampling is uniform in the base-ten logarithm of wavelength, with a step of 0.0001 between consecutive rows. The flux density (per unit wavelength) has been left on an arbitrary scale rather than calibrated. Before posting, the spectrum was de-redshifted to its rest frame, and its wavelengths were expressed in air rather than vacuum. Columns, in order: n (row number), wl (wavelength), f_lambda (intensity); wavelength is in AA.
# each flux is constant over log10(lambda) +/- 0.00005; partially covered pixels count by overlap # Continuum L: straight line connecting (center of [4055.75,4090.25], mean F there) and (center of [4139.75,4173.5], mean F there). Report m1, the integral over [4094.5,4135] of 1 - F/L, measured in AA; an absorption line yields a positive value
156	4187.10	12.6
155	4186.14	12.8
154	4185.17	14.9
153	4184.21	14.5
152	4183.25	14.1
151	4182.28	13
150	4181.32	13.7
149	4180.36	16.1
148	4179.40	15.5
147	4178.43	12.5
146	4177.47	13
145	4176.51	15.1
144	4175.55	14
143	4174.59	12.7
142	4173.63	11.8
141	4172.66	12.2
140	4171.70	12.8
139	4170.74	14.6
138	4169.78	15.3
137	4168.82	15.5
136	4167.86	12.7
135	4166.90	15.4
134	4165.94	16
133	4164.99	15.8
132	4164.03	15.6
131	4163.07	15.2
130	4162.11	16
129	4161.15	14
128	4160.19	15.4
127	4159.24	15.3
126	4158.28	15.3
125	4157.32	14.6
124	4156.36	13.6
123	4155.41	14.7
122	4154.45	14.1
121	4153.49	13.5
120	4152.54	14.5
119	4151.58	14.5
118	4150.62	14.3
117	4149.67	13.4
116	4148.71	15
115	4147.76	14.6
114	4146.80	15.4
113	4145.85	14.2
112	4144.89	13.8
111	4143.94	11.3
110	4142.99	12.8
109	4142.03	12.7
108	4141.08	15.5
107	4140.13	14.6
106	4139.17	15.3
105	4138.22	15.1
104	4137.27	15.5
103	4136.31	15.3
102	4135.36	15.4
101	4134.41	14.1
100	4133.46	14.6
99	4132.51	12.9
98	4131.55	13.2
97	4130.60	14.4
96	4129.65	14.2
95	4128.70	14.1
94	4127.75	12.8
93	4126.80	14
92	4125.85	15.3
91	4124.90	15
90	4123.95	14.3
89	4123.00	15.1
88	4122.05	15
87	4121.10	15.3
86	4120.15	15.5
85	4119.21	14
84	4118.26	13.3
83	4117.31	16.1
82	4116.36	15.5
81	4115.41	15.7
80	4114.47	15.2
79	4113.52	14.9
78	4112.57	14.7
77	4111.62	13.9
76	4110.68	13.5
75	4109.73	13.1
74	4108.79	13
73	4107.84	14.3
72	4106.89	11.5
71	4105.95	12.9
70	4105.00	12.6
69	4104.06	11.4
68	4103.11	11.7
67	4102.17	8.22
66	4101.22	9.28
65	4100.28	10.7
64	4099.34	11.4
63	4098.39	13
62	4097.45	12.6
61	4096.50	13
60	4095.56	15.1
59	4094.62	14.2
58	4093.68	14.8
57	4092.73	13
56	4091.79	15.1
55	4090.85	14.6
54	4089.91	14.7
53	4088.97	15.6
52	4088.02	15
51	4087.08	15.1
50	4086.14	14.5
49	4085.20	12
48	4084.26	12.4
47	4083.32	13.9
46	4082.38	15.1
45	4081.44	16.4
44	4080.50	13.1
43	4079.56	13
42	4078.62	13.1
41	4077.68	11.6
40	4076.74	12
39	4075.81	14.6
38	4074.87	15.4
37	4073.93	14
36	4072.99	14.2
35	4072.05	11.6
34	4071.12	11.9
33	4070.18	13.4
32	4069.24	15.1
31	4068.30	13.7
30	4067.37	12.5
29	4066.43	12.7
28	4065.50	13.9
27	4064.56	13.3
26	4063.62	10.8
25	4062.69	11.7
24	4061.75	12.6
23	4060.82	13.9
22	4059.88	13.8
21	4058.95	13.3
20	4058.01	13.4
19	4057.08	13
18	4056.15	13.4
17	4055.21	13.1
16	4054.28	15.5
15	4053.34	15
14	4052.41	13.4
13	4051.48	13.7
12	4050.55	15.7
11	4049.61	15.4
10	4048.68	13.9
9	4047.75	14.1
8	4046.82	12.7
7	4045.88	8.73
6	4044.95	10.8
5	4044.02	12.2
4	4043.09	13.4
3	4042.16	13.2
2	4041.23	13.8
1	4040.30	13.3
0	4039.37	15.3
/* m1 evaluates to 1.0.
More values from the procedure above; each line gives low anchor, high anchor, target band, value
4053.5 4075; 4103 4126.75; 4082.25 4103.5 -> 0.8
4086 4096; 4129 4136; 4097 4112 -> 2.5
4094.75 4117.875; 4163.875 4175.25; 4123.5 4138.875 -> -1.0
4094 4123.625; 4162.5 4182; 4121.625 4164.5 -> -1.7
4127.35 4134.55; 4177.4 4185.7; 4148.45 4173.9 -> -0.9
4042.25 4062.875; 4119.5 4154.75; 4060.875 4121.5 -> 1.4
